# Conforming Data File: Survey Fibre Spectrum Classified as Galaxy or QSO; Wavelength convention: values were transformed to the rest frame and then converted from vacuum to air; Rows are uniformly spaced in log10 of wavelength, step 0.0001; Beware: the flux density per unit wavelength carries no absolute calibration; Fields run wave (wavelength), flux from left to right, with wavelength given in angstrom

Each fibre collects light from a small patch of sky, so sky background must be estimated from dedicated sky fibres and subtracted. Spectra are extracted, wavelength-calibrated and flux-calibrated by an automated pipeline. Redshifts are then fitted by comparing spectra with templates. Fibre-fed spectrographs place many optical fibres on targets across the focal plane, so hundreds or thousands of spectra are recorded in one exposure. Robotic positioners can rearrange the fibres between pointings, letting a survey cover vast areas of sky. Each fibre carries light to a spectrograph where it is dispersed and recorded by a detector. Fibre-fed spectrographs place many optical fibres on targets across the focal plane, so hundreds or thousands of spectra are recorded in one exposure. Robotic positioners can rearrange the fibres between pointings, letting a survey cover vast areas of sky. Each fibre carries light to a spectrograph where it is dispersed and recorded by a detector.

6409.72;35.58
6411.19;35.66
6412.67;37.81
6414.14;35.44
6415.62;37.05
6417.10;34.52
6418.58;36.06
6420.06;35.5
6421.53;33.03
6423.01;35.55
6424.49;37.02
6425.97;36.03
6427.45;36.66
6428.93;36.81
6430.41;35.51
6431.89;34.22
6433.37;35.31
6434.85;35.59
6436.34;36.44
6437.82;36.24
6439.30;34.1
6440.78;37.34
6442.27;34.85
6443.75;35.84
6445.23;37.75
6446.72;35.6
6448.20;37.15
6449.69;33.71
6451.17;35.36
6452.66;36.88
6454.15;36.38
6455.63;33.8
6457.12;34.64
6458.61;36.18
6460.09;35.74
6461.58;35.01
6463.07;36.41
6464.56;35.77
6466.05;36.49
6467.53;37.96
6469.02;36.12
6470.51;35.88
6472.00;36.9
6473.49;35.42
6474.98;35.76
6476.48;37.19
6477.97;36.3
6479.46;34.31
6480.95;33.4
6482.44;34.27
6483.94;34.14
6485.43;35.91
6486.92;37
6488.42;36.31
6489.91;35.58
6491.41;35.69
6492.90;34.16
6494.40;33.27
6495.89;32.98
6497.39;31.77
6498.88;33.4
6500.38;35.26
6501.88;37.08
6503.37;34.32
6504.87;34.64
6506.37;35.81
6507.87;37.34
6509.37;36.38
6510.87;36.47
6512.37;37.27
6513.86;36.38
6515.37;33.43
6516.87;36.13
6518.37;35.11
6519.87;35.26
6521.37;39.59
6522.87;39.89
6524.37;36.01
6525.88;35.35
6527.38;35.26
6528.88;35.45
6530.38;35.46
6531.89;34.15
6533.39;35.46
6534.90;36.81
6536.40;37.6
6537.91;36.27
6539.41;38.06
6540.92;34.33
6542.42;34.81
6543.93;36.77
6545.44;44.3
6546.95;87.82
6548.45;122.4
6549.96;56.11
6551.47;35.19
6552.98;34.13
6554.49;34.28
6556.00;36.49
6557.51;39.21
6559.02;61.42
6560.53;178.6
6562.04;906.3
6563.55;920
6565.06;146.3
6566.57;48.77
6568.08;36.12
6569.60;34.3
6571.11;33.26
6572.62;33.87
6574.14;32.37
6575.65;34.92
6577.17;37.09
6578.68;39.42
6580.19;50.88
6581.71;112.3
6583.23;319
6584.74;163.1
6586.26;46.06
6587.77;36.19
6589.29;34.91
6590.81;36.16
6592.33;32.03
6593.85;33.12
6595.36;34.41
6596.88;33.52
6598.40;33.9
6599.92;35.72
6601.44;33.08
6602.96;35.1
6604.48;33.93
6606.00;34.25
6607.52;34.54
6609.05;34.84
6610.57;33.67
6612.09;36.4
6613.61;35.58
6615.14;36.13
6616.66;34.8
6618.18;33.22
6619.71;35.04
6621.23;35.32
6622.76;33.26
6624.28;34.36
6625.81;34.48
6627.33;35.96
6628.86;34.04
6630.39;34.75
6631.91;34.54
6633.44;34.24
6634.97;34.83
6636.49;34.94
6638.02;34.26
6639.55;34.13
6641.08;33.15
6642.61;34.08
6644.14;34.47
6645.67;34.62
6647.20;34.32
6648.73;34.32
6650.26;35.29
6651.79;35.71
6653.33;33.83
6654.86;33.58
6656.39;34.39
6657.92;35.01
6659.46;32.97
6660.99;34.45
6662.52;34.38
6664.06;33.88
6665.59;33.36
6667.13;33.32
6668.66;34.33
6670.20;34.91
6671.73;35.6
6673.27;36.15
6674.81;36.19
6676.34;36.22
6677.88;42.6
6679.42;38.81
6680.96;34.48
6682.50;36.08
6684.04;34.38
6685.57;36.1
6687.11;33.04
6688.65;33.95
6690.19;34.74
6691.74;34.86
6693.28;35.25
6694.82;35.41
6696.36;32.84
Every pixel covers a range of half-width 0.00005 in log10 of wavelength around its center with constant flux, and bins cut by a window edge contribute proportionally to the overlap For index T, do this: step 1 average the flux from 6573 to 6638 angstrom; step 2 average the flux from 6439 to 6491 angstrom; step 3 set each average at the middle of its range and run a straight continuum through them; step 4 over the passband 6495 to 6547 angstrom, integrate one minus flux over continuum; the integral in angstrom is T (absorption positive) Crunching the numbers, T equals 4.38 angstrom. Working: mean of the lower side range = 35.8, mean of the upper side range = 46.8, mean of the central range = 36.8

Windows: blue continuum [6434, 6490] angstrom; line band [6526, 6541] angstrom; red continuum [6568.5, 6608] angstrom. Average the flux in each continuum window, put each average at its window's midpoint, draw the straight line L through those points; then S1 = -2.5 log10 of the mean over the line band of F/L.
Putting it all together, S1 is 0.277 mag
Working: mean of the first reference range 35.8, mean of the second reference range 54.5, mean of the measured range 35.9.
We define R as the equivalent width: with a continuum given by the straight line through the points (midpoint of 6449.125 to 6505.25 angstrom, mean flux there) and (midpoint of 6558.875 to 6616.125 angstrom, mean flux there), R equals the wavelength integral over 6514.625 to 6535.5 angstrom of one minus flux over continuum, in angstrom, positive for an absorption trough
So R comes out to 9.2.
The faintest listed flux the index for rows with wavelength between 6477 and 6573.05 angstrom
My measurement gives 31.77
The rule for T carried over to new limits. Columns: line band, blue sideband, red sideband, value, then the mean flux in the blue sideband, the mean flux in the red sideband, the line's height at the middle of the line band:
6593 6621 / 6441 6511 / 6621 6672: 0.1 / 35.5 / 34.4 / 34.6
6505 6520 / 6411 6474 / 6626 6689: -0.2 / 35.9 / 34.9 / 35.5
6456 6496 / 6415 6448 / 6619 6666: 0.0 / 35.8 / 34.4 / 35.5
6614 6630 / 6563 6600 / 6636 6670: 6.6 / 92.3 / 34.2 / 59.4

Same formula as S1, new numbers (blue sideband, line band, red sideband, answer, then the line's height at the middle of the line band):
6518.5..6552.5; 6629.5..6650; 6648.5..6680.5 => 0.07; 36.8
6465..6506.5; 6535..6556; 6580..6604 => 0.11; 53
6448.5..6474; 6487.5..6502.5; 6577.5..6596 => 0.33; 47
